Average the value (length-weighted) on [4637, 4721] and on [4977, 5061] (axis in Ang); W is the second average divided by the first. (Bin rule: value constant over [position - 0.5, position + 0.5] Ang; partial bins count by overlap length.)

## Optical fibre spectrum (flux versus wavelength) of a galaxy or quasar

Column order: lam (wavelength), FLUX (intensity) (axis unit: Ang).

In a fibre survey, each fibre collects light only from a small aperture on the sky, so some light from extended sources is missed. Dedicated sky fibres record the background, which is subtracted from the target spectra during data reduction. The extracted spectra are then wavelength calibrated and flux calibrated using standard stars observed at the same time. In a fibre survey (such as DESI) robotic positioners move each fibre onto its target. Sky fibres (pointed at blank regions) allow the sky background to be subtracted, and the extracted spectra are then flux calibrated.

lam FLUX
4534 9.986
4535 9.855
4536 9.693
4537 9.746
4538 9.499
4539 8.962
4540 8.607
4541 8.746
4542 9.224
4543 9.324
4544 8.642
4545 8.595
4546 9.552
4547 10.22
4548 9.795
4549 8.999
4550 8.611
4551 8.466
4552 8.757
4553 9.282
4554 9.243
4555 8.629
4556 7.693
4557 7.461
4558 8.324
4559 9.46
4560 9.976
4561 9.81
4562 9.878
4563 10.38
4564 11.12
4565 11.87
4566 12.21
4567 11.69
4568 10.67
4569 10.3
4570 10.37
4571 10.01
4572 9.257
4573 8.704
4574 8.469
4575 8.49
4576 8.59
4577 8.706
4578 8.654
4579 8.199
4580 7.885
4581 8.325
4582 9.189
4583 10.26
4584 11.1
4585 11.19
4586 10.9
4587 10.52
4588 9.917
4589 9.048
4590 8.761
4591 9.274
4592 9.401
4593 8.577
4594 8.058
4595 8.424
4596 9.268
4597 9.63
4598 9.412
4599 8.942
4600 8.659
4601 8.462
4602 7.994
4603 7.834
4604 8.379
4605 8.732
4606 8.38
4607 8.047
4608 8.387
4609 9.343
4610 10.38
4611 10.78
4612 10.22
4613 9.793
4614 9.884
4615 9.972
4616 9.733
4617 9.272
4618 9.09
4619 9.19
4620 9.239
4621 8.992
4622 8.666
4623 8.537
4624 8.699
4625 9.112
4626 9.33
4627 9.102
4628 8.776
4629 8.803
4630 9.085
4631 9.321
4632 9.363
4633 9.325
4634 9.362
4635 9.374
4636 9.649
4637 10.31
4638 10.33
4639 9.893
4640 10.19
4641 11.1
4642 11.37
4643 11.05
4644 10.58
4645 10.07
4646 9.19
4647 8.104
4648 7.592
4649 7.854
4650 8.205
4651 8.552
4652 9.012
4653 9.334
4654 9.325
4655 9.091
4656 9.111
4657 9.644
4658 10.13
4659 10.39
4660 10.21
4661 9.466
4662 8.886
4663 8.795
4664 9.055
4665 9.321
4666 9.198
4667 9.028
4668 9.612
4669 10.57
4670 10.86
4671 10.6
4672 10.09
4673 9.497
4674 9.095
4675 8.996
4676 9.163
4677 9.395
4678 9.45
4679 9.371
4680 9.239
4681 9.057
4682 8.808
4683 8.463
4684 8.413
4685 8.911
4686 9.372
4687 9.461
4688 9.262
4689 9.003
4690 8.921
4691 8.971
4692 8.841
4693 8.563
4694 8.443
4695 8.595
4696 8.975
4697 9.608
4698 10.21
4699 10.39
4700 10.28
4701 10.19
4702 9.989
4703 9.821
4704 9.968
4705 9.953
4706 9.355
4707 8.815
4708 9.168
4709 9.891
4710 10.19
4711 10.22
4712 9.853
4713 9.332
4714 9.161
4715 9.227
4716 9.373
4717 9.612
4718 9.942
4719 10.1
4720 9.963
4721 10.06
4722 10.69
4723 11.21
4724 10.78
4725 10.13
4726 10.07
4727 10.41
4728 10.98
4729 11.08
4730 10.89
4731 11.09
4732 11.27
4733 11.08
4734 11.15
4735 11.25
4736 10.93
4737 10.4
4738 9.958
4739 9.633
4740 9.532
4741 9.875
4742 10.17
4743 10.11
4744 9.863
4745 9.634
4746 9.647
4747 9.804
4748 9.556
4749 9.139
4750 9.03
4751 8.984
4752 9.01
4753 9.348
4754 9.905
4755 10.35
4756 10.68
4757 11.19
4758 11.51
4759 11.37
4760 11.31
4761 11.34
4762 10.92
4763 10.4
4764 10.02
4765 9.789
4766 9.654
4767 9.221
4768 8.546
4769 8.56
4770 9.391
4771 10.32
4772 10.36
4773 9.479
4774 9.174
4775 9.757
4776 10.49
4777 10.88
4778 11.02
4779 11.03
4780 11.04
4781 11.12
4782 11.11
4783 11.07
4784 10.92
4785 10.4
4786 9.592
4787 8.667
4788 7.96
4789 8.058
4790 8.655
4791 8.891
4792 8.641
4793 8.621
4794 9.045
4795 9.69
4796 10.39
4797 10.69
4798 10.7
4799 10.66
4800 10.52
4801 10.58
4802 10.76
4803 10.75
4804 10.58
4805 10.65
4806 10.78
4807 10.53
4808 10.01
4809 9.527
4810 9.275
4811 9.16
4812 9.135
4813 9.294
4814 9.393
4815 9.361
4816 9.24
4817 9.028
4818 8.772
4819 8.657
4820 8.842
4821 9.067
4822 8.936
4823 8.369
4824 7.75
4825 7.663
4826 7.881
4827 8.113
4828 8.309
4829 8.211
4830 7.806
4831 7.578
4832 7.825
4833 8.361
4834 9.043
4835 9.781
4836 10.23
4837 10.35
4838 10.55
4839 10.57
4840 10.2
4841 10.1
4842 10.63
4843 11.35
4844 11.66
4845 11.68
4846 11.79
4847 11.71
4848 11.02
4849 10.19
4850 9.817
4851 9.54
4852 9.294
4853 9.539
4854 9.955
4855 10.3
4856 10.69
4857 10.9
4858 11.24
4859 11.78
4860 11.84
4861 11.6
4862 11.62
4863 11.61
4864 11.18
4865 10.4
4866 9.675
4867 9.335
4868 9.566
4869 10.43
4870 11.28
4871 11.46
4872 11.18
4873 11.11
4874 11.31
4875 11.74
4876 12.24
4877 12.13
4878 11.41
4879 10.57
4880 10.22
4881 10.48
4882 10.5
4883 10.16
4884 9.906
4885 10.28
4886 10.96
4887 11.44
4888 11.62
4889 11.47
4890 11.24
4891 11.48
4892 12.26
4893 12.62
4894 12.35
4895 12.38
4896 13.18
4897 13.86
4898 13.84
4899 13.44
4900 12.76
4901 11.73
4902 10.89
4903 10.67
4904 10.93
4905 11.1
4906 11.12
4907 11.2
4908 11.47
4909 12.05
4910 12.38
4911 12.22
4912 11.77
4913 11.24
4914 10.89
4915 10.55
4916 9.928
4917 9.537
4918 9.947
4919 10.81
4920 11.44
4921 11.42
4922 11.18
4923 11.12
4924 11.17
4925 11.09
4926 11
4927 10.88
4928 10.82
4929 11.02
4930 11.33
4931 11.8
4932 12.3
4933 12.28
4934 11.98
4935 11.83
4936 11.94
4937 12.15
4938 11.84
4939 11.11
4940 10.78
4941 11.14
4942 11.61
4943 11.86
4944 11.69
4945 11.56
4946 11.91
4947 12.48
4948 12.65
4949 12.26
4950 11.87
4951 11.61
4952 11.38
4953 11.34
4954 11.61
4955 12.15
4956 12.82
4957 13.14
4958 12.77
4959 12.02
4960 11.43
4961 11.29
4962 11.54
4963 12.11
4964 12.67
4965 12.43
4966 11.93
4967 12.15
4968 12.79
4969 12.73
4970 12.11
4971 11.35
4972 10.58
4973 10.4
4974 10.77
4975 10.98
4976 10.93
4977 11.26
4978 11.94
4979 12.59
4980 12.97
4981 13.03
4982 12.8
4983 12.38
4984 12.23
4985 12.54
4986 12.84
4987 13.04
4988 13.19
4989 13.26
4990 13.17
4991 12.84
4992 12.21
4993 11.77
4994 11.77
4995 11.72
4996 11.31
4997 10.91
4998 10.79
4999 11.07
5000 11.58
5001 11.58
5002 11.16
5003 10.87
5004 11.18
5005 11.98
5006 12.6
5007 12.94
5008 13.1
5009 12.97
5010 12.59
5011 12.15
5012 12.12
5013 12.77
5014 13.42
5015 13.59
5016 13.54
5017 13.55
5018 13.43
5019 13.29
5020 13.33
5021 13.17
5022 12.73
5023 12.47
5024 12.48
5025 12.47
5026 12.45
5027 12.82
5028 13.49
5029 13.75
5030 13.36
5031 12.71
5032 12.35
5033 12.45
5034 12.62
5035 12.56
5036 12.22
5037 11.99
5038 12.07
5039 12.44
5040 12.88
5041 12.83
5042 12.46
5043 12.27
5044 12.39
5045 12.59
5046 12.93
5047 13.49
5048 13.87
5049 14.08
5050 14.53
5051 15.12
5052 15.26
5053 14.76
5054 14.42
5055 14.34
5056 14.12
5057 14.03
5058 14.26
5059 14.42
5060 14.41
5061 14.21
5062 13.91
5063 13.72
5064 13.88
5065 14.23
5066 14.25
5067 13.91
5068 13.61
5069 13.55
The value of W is 1.35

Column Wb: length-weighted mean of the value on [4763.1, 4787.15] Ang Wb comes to 10.1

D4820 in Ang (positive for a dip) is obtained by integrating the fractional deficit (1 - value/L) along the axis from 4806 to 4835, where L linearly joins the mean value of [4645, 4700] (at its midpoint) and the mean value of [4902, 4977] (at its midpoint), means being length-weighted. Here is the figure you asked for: 4.7 Ang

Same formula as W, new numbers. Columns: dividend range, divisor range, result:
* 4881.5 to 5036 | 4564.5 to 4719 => 1.27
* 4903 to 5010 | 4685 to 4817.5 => 1.18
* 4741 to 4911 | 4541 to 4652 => 1.11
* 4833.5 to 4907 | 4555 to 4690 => 1.18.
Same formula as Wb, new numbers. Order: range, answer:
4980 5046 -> 12.5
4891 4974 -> 11.7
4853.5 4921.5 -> 11.3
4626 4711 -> 9.44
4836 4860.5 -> 10.7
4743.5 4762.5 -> 10.1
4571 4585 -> 9.03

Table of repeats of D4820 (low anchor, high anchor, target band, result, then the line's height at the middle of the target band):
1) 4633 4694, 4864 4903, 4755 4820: 3.3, 10.5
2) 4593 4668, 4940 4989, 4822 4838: 3.4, 10.9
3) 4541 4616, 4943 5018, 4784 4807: 2.2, 10.8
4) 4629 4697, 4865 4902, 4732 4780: 0.5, 10.2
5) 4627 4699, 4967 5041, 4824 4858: 3.6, 10.9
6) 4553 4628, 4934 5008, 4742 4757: 1.0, 10.4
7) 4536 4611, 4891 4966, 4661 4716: 3.6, 10.1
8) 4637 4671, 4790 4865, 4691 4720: 0.3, 9.66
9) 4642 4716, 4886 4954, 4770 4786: -0.3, 10.3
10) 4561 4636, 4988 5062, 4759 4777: 1.3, 10.8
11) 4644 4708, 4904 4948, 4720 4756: -1.4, 9.83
